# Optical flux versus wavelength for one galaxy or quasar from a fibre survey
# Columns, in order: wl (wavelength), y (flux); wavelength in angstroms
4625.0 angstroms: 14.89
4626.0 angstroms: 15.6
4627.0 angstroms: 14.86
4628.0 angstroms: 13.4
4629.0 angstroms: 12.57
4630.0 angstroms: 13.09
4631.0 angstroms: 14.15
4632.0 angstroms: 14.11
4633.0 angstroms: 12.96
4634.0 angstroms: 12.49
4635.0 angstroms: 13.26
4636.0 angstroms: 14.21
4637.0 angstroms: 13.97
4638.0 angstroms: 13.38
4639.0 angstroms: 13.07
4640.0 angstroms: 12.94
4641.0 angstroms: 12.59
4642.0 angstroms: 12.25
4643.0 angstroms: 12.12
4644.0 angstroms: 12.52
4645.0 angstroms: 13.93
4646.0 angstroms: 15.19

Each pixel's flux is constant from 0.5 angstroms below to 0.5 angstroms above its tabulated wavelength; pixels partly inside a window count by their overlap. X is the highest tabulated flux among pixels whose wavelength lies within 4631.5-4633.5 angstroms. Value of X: 14.11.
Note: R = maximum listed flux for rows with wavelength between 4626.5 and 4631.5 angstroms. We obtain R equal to 14.86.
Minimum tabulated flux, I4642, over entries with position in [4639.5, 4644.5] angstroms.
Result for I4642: 12.12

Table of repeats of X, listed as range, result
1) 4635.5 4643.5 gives 14.21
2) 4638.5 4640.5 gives 13.07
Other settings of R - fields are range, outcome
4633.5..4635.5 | 13.26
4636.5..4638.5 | 13.97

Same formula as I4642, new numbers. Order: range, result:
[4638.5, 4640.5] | 12.94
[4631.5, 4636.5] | 12.49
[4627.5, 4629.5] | 12.57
